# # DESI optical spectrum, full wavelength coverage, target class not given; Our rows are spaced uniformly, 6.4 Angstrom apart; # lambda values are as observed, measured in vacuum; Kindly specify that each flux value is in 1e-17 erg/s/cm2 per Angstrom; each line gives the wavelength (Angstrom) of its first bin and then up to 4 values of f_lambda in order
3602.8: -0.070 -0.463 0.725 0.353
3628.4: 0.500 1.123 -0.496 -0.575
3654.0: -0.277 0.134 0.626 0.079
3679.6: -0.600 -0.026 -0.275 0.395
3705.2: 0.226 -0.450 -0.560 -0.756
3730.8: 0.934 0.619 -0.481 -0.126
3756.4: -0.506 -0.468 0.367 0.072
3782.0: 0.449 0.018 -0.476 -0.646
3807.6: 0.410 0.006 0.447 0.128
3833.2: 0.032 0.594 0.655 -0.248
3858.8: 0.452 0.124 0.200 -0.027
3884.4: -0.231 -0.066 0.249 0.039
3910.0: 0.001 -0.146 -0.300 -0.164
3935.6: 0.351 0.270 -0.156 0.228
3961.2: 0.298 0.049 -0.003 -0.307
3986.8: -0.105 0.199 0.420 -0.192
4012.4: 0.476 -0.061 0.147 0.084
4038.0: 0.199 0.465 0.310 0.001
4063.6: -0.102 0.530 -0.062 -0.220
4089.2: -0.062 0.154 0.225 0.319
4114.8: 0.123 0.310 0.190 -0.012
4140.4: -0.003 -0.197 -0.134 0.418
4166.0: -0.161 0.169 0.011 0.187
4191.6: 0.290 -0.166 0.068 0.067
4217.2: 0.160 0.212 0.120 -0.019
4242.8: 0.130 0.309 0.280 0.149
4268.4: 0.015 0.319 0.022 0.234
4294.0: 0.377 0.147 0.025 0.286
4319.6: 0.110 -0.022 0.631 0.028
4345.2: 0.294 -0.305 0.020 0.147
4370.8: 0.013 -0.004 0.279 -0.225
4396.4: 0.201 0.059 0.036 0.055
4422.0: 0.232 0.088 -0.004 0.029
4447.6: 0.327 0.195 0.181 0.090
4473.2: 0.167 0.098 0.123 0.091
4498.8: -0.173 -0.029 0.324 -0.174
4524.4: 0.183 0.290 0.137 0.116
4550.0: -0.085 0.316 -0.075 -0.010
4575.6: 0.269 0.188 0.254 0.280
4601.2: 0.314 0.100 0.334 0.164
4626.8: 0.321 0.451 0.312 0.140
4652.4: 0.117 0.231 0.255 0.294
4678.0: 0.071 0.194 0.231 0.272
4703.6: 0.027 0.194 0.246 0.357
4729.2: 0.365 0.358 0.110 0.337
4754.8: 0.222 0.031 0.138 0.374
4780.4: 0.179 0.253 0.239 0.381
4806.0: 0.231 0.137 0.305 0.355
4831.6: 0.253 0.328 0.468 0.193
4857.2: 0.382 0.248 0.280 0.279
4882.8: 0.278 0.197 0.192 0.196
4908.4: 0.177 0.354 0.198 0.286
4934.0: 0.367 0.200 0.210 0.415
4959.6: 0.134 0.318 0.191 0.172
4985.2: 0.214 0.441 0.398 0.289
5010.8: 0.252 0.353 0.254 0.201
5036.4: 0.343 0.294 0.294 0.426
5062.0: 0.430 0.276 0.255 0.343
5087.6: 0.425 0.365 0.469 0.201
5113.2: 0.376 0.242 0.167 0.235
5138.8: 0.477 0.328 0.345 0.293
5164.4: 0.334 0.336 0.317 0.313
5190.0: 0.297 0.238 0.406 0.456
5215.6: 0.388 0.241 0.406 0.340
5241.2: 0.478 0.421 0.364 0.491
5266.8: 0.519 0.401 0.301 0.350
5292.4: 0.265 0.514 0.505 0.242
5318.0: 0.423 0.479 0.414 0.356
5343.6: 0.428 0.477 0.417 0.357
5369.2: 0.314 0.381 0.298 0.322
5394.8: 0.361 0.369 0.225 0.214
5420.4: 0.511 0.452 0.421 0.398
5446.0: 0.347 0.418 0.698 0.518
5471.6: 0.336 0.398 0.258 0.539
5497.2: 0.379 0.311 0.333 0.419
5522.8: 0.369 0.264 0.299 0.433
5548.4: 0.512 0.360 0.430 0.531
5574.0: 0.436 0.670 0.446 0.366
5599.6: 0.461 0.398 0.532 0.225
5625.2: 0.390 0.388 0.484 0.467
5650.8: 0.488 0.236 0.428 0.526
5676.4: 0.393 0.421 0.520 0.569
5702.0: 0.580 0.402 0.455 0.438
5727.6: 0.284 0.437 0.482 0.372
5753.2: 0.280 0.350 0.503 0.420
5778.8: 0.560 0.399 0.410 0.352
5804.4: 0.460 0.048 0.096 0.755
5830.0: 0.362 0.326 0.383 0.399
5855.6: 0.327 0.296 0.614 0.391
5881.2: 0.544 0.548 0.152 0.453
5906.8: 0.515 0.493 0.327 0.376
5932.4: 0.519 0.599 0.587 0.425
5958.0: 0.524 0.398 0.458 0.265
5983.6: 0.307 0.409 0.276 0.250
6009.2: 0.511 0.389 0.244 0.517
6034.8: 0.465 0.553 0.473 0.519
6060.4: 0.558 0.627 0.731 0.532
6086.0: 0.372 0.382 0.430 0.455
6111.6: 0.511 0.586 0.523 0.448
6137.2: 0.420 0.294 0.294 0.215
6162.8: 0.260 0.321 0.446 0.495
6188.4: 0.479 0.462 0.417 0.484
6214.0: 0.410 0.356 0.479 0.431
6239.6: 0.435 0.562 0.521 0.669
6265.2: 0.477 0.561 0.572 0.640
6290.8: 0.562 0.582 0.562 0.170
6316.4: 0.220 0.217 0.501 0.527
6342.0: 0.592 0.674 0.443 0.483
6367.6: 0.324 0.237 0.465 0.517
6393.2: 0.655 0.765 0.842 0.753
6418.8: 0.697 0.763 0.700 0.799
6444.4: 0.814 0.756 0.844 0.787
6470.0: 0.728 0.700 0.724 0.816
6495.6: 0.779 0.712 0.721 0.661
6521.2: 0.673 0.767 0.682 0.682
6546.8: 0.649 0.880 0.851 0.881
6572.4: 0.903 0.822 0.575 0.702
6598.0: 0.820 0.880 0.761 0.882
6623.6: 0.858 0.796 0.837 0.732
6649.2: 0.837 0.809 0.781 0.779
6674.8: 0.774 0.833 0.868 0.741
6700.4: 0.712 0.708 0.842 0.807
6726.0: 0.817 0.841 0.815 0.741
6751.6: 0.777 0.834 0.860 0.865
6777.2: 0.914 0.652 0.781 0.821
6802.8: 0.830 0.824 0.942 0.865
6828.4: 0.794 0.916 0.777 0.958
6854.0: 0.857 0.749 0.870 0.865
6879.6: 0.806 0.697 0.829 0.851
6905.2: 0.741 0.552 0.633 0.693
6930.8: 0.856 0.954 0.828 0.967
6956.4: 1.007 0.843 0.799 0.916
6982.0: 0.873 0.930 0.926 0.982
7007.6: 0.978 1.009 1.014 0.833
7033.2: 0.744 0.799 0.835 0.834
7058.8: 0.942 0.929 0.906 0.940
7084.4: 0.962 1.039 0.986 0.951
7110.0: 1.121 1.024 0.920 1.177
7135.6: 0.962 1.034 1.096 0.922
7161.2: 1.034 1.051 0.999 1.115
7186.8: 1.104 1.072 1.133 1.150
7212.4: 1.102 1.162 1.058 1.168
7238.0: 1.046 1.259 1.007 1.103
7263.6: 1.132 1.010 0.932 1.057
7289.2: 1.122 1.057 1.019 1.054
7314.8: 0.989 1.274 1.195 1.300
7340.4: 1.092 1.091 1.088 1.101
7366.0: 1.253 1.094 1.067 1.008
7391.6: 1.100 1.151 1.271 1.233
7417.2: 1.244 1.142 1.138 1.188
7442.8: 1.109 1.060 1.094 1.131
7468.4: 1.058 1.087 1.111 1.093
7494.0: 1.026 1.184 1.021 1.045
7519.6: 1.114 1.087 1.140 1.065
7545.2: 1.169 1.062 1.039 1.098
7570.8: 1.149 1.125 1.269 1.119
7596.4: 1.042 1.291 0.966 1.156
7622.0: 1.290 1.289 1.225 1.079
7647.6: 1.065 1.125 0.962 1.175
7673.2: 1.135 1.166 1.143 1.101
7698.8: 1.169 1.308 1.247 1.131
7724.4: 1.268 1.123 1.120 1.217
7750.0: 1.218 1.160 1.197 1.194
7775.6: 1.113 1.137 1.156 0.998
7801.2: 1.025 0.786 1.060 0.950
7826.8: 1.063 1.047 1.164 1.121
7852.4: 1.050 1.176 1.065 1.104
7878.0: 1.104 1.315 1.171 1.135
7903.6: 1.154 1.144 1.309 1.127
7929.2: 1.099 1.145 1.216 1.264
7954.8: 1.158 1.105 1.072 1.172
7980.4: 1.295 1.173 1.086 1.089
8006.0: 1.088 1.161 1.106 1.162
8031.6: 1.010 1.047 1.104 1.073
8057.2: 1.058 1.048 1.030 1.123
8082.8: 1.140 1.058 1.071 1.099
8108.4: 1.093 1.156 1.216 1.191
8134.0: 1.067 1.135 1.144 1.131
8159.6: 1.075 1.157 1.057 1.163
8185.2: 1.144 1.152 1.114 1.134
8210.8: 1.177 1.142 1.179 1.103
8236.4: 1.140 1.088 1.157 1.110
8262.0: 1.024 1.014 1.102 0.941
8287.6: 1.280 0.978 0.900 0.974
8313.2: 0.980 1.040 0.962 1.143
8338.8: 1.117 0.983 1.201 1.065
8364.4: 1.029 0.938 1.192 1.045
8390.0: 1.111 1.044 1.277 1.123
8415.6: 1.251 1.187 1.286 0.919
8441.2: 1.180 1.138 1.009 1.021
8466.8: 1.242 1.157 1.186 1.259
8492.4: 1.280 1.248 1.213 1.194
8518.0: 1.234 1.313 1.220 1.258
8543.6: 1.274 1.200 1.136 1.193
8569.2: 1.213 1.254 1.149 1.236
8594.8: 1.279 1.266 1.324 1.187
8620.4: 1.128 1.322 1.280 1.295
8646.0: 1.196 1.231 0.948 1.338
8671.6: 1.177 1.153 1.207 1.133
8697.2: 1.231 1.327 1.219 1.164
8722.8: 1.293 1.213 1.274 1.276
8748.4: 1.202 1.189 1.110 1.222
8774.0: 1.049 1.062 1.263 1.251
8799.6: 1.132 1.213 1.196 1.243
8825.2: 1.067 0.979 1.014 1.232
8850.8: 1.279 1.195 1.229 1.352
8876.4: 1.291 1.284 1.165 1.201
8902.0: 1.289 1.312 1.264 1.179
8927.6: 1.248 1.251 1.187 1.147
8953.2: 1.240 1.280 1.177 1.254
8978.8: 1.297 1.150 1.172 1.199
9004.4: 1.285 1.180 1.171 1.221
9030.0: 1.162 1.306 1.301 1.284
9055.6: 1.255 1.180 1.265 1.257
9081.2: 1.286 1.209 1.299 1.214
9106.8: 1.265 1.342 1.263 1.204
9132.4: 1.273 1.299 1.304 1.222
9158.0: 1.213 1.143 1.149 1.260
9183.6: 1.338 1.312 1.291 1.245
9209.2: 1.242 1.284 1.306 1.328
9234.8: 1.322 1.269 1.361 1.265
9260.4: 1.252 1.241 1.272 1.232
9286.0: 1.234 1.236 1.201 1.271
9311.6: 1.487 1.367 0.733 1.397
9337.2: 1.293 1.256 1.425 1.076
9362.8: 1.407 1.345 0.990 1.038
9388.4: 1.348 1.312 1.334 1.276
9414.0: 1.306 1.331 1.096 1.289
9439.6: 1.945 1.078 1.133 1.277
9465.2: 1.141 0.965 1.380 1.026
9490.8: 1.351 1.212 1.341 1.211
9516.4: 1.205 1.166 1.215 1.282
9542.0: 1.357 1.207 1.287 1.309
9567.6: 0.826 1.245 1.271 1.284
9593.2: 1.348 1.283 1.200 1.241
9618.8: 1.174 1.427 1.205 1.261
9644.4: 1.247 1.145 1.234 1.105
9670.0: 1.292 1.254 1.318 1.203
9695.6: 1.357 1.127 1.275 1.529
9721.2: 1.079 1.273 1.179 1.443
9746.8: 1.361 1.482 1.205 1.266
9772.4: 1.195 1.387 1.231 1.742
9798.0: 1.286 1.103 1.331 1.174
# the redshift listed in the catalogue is 0.61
